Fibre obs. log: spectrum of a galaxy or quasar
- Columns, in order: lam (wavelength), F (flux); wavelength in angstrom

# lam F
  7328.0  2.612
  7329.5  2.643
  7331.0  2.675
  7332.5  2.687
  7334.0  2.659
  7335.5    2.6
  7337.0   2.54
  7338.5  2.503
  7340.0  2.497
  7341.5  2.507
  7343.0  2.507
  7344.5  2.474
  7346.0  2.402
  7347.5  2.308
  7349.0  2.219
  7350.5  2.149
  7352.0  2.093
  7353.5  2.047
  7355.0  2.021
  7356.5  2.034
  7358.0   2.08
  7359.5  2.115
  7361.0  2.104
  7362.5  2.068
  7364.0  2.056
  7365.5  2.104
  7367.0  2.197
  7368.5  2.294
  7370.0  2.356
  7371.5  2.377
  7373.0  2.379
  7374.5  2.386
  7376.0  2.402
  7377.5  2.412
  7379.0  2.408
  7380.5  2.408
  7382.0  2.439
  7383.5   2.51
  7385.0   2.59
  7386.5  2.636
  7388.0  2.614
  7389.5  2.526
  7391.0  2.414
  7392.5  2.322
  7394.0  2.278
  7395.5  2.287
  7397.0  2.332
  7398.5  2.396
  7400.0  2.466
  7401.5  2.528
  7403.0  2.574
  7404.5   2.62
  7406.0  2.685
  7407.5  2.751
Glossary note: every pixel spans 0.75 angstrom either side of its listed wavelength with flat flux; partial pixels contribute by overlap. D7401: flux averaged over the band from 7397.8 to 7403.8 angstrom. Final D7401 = 2.49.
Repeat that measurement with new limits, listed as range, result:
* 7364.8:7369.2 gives 2.2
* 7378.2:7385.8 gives 2.47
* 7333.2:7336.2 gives 2.63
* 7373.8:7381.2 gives 2.4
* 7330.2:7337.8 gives 2.63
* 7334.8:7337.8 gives 2.57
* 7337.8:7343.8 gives 2.5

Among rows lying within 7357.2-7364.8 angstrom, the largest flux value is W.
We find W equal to 2.115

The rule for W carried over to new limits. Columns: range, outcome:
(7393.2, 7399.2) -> 2.396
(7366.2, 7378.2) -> 2.412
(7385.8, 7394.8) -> 2.636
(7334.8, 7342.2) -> 2.6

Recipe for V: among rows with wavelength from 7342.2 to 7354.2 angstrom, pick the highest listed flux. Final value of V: 2.507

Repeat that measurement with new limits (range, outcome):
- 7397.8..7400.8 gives 2.466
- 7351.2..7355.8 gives 2.093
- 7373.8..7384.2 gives 2.51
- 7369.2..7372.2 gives 2.377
